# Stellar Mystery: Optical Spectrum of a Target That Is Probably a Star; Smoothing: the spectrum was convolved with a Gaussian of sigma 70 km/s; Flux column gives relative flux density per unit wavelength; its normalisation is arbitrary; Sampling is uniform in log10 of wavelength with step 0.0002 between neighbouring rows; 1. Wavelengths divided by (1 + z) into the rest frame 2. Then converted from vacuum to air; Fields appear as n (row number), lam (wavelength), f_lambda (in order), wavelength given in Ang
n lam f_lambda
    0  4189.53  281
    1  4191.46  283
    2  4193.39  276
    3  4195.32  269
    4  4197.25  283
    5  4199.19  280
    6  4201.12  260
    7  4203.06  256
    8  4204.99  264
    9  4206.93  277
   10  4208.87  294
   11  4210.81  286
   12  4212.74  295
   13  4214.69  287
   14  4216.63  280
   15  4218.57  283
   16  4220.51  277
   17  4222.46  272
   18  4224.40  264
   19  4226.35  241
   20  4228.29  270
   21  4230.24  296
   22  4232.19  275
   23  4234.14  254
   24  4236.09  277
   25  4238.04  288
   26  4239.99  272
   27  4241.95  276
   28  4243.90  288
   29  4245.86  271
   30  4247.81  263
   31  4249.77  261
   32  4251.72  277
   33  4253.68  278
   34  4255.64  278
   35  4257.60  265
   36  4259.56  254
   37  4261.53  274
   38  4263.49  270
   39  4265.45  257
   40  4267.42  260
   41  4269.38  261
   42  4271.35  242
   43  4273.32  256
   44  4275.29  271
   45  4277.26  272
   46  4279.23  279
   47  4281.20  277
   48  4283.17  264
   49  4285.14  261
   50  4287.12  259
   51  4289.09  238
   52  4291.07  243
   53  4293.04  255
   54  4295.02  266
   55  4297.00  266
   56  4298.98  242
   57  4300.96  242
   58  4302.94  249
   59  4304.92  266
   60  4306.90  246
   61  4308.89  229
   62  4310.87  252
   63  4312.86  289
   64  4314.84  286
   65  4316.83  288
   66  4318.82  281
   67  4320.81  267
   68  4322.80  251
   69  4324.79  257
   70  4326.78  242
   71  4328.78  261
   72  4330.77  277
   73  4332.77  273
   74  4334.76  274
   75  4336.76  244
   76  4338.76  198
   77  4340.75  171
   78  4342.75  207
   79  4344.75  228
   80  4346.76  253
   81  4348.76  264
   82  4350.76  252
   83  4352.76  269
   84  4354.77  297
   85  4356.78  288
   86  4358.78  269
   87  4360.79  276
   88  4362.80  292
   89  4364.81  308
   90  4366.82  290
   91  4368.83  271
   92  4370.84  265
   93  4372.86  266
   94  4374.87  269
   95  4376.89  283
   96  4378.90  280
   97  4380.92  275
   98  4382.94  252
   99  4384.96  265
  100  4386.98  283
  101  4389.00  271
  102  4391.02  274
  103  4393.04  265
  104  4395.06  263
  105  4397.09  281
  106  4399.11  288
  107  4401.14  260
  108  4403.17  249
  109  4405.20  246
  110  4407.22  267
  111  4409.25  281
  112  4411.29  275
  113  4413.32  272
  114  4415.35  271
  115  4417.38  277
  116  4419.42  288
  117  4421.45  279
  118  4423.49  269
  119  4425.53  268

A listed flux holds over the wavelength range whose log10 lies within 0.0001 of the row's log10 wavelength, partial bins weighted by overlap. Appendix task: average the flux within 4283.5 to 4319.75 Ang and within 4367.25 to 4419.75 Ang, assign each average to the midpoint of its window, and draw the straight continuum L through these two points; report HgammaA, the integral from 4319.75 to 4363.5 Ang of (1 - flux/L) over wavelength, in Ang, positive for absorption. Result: 1.53 Ang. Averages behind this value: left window 259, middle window 255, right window 271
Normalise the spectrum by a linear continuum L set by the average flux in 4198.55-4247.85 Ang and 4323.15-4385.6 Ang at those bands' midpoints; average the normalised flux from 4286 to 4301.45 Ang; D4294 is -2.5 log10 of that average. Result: 0.07 mag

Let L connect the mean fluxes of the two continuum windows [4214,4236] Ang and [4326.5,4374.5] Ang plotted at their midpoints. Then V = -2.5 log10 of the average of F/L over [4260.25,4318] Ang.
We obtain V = 0.02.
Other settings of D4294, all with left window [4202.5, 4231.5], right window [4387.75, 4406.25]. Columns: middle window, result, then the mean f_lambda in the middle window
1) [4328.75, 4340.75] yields 0.096 mag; 247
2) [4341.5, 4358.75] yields 0.052 mag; 257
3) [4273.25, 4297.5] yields 0.043 mag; 262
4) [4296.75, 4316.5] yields 0.058 mag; 257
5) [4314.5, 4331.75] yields 0.015 mag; 267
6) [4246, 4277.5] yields 0.037 mag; 265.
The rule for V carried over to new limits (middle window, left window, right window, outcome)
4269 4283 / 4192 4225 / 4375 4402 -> 0.04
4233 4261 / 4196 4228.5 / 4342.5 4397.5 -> 0.01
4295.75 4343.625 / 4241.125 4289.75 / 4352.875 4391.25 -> 0.08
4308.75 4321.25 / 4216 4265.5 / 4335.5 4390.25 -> -0.03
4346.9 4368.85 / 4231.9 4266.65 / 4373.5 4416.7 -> -0.03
